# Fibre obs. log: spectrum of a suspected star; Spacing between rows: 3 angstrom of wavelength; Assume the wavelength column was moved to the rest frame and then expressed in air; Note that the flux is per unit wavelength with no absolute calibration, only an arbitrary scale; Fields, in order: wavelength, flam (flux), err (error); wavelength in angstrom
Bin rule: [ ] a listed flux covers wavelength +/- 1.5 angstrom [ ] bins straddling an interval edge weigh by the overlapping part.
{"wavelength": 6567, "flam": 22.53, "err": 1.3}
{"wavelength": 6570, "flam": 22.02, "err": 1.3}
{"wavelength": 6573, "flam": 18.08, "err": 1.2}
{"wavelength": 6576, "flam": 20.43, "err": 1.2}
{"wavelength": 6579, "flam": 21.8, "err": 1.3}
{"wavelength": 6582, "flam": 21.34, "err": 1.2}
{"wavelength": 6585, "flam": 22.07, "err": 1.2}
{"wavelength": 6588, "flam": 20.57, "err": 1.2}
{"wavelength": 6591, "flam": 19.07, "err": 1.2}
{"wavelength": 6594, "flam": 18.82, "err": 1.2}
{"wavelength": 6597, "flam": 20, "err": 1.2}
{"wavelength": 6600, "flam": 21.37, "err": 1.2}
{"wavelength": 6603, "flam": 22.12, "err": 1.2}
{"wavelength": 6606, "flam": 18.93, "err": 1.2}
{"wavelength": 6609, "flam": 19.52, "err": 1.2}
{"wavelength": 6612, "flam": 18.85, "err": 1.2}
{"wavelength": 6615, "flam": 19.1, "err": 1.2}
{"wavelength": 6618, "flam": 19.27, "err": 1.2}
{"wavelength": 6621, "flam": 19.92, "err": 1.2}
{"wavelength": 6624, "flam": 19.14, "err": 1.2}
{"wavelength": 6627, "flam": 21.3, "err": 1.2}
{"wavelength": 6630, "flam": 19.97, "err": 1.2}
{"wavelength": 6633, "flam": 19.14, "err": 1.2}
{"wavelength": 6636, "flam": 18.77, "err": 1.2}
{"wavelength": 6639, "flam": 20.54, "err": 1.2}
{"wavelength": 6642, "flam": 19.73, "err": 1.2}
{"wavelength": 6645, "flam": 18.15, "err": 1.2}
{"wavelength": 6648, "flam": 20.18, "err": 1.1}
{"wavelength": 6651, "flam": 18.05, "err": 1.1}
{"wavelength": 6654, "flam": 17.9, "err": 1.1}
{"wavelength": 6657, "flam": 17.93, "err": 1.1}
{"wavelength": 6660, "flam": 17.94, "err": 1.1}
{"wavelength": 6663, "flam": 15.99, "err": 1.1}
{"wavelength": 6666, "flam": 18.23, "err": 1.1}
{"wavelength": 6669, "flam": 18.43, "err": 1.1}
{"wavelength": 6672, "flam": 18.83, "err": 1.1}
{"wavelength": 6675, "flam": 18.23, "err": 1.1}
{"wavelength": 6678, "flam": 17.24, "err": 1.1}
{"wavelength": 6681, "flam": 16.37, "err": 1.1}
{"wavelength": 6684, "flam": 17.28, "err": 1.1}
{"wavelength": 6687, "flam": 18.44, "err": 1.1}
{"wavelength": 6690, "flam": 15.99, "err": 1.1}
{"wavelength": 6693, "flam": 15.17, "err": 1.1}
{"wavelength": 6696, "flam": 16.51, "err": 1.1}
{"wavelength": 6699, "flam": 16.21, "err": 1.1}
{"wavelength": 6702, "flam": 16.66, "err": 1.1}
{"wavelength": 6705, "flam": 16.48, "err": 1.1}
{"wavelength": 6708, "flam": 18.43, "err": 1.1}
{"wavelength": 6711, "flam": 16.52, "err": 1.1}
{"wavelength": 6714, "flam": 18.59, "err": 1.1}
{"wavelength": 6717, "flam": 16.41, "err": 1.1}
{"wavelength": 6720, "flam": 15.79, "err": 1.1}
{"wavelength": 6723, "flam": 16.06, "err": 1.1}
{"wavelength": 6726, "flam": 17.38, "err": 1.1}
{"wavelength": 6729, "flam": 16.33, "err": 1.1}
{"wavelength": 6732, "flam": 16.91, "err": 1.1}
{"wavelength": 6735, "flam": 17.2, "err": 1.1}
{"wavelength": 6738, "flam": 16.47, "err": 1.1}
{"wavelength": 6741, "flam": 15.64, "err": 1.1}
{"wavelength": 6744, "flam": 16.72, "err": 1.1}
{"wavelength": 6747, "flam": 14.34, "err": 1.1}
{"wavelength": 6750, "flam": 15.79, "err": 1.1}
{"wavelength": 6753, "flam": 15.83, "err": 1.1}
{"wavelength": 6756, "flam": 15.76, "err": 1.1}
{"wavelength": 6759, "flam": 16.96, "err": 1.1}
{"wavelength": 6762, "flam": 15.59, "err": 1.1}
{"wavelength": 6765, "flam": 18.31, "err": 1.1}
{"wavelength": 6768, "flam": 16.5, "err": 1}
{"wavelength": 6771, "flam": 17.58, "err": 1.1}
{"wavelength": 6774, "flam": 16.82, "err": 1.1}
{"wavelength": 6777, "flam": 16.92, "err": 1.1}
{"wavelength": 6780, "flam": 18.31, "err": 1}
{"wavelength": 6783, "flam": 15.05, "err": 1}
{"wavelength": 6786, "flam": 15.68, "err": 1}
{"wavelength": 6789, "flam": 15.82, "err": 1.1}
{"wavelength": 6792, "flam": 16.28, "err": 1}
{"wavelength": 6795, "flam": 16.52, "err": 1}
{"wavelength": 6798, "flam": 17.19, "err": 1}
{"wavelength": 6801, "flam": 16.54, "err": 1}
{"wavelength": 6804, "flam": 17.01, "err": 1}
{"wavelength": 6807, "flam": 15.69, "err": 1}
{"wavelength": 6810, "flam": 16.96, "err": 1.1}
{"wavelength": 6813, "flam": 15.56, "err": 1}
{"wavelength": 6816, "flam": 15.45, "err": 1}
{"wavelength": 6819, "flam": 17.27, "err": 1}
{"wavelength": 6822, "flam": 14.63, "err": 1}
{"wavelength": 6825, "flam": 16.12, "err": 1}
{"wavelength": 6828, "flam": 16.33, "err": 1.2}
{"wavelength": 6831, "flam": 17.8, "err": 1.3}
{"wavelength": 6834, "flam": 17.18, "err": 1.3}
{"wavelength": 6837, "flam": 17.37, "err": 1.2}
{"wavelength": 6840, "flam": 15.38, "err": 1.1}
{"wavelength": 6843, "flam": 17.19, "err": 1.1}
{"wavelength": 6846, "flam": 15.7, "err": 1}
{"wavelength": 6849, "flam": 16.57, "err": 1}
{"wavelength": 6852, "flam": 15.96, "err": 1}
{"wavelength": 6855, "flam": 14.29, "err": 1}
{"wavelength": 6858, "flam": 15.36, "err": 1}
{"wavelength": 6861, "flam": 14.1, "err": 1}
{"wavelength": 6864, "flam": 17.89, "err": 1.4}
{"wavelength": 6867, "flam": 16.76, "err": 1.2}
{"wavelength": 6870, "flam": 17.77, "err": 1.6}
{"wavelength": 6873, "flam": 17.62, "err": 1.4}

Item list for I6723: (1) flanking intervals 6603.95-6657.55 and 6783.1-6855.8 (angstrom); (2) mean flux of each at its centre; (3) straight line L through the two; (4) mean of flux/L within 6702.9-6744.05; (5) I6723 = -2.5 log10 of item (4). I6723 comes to 0.06 mag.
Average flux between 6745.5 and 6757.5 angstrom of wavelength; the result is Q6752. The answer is 15.4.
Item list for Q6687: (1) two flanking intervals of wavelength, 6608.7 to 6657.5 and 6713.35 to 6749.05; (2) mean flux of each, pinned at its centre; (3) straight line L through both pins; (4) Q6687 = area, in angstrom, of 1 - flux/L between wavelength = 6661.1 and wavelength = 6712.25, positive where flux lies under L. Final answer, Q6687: 1.7 angstrom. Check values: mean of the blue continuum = 19.3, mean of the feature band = 17.1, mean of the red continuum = 16.4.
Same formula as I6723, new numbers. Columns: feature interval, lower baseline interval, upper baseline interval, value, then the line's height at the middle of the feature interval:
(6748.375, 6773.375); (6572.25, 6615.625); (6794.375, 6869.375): 0.06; 17.5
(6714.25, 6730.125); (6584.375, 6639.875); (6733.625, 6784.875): 0.05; 17.3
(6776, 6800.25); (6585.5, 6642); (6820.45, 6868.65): 0.04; 17.1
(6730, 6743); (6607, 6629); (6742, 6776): 0.02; 16.9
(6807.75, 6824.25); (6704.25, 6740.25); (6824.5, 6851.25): 0.05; 16.7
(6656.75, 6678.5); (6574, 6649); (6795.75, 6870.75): 0.07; 19.1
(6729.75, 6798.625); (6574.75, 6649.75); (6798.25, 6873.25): 0.07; 17.5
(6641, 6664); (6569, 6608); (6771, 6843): 0.06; 19.3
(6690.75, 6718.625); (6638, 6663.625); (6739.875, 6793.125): 0.05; 17.5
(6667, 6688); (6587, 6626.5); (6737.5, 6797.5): 0.03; 18.3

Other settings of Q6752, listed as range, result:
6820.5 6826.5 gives 15.4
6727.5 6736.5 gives 16.8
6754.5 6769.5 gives 16.6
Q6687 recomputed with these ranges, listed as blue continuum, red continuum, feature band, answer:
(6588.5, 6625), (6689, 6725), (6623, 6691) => -1.1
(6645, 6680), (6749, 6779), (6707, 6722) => 0.2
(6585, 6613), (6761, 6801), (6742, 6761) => 1.5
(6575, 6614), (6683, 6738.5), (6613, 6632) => -0.2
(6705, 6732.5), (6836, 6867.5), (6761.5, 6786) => -0.5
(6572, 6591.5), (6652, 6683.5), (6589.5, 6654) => -1.1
